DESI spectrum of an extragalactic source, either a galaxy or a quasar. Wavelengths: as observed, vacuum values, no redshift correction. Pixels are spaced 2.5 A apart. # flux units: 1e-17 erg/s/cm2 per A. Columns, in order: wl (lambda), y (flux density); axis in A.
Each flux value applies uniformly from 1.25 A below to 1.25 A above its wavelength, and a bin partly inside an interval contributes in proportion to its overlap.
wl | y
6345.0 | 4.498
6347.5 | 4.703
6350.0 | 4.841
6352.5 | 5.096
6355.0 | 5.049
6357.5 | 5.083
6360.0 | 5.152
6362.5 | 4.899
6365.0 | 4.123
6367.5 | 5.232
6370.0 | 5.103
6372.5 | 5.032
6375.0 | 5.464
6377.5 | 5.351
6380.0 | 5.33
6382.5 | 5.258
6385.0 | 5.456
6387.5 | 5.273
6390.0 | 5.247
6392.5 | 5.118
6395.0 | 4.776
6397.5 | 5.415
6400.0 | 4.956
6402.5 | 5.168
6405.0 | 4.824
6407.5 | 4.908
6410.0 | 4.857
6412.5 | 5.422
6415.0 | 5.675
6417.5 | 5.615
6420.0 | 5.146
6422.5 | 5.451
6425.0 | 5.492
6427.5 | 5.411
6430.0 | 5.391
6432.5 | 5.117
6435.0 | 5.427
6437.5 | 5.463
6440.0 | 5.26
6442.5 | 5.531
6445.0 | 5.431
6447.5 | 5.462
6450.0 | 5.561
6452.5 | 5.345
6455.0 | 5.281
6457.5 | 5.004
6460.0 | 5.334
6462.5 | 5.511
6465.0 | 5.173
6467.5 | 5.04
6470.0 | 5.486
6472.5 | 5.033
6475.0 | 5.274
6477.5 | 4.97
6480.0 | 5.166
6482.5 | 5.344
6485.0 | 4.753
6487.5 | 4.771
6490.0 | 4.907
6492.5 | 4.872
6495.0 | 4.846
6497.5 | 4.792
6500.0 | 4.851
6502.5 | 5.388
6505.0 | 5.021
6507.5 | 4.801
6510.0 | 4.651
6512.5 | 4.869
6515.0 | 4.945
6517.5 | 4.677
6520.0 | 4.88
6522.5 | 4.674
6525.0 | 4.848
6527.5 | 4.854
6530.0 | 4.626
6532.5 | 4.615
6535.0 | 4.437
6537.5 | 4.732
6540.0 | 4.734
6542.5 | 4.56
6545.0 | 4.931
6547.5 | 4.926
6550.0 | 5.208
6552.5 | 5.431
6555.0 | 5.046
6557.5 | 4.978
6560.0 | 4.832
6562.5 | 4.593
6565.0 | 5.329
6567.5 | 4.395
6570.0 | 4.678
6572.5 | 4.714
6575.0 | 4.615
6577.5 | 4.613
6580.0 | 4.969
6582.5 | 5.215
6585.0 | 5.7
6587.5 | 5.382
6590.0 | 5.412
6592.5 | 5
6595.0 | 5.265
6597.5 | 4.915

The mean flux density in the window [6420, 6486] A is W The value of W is 5.3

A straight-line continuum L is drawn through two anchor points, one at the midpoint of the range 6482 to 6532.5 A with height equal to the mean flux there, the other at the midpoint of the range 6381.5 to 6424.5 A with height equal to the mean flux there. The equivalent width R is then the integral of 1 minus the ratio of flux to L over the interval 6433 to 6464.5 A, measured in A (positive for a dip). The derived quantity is -2.0 A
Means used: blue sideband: 5.21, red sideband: 4.86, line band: 5.37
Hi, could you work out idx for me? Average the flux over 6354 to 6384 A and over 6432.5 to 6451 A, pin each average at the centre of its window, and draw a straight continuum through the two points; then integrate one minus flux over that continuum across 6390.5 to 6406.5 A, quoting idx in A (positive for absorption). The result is 0.5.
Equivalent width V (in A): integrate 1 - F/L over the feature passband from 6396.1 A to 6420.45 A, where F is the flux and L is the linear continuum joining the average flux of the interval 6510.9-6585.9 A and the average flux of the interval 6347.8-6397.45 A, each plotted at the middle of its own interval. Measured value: -0.7 A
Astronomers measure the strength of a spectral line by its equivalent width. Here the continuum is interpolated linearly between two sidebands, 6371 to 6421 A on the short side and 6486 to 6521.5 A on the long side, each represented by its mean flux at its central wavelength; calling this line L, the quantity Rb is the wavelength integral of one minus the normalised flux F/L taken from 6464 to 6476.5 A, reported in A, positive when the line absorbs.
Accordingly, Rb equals -0.5 A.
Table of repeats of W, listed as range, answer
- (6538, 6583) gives 4.87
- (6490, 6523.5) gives 4.87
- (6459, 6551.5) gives 4.93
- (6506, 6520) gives 4.8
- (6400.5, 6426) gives 5.24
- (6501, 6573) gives 4.84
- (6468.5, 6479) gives 5.19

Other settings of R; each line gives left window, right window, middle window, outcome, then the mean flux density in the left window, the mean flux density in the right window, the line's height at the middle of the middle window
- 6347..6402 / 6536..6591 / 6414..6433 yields -1.36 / 5.1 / 4.95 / 5.06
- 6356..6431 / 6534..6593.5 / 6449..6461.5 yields -0.51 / 5.19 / 4.94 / 5.1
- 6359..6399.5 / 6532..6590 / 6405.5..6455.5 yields -2.79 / 5.14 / 4.91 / 5.07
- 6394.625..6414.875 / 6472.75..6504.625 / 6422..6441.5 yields -1.22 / 5.09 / 5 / 5.06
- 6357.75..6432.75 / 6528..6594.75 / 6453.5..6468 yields -0.44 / 5.19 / 4.92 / 5.08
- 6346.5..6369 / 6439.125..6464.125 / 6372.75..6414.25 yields -0.76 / 4.91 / 5.37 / 5.09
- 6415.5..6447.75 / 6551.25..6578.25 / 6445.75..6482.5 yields 0.02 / 5.4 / 4.84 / 5.27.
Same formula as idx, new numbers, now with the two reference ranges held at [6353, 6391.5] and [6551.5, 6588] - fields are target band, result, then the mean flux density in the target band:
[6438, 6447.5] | -0.65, 5.42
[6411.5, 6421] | -0.71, 5.47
